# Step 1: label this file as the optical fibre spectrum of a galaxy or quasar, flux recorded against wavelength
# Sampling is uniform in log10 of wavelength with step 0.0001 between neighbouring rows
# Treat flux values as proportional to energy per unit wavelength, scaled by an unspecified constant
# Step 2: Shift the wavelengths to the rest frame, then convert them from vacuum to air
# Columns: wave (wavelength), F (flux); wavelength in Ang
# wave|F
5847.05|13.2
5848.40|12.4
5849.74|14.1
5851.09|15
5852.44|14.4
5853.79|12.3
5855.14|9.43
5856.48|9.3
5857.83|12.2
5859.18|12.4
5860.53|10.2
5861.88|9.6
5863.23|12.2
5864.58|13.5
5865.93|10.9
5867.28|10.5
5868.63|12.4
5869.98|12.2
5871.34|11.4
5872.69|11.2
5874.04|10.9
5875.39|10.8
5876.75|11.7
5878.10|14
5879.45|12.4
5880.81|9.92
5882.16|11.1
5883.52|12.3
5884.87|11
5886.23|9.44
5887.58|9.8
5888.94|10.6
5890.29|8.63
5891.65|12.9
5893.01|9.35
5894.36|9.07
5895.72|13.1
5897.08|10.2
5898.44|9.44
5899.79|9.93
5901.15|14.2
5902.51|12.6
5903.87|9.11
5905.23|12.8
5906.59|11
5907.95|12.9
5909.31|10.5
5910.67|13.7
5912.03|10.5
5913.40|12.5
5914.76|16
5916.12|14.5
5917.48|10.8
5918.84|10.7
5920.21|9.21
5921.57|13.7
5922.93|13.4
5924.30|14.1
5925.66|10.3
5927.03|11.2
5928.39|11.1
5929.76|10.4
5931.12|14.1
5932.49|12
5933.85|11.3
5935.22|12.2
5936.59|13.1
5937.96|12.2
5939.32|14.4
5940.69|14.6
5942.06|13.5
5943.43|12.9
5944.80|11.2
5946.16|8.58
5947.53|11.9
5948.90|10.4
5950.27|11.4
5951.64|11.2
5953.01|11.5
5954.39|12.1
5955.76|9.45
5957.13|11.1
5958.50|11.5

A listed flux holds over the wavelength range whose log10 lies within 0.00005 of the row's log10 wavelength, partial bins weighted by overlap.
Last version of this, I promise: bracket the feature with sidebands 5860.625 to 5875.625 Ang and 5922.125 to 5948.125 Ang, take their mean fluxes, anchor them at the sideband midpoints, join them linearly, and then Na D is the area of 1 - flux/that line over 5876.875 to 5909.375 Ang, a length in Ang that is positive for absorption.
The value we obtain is 1.6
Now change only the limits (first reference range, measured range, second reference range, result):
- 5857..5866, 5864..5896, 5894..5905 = 0.4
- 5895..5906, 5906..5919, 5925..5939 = -0.9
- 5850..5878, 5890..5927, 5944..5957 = -1.4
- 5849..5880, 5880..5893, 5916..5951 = 1.5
